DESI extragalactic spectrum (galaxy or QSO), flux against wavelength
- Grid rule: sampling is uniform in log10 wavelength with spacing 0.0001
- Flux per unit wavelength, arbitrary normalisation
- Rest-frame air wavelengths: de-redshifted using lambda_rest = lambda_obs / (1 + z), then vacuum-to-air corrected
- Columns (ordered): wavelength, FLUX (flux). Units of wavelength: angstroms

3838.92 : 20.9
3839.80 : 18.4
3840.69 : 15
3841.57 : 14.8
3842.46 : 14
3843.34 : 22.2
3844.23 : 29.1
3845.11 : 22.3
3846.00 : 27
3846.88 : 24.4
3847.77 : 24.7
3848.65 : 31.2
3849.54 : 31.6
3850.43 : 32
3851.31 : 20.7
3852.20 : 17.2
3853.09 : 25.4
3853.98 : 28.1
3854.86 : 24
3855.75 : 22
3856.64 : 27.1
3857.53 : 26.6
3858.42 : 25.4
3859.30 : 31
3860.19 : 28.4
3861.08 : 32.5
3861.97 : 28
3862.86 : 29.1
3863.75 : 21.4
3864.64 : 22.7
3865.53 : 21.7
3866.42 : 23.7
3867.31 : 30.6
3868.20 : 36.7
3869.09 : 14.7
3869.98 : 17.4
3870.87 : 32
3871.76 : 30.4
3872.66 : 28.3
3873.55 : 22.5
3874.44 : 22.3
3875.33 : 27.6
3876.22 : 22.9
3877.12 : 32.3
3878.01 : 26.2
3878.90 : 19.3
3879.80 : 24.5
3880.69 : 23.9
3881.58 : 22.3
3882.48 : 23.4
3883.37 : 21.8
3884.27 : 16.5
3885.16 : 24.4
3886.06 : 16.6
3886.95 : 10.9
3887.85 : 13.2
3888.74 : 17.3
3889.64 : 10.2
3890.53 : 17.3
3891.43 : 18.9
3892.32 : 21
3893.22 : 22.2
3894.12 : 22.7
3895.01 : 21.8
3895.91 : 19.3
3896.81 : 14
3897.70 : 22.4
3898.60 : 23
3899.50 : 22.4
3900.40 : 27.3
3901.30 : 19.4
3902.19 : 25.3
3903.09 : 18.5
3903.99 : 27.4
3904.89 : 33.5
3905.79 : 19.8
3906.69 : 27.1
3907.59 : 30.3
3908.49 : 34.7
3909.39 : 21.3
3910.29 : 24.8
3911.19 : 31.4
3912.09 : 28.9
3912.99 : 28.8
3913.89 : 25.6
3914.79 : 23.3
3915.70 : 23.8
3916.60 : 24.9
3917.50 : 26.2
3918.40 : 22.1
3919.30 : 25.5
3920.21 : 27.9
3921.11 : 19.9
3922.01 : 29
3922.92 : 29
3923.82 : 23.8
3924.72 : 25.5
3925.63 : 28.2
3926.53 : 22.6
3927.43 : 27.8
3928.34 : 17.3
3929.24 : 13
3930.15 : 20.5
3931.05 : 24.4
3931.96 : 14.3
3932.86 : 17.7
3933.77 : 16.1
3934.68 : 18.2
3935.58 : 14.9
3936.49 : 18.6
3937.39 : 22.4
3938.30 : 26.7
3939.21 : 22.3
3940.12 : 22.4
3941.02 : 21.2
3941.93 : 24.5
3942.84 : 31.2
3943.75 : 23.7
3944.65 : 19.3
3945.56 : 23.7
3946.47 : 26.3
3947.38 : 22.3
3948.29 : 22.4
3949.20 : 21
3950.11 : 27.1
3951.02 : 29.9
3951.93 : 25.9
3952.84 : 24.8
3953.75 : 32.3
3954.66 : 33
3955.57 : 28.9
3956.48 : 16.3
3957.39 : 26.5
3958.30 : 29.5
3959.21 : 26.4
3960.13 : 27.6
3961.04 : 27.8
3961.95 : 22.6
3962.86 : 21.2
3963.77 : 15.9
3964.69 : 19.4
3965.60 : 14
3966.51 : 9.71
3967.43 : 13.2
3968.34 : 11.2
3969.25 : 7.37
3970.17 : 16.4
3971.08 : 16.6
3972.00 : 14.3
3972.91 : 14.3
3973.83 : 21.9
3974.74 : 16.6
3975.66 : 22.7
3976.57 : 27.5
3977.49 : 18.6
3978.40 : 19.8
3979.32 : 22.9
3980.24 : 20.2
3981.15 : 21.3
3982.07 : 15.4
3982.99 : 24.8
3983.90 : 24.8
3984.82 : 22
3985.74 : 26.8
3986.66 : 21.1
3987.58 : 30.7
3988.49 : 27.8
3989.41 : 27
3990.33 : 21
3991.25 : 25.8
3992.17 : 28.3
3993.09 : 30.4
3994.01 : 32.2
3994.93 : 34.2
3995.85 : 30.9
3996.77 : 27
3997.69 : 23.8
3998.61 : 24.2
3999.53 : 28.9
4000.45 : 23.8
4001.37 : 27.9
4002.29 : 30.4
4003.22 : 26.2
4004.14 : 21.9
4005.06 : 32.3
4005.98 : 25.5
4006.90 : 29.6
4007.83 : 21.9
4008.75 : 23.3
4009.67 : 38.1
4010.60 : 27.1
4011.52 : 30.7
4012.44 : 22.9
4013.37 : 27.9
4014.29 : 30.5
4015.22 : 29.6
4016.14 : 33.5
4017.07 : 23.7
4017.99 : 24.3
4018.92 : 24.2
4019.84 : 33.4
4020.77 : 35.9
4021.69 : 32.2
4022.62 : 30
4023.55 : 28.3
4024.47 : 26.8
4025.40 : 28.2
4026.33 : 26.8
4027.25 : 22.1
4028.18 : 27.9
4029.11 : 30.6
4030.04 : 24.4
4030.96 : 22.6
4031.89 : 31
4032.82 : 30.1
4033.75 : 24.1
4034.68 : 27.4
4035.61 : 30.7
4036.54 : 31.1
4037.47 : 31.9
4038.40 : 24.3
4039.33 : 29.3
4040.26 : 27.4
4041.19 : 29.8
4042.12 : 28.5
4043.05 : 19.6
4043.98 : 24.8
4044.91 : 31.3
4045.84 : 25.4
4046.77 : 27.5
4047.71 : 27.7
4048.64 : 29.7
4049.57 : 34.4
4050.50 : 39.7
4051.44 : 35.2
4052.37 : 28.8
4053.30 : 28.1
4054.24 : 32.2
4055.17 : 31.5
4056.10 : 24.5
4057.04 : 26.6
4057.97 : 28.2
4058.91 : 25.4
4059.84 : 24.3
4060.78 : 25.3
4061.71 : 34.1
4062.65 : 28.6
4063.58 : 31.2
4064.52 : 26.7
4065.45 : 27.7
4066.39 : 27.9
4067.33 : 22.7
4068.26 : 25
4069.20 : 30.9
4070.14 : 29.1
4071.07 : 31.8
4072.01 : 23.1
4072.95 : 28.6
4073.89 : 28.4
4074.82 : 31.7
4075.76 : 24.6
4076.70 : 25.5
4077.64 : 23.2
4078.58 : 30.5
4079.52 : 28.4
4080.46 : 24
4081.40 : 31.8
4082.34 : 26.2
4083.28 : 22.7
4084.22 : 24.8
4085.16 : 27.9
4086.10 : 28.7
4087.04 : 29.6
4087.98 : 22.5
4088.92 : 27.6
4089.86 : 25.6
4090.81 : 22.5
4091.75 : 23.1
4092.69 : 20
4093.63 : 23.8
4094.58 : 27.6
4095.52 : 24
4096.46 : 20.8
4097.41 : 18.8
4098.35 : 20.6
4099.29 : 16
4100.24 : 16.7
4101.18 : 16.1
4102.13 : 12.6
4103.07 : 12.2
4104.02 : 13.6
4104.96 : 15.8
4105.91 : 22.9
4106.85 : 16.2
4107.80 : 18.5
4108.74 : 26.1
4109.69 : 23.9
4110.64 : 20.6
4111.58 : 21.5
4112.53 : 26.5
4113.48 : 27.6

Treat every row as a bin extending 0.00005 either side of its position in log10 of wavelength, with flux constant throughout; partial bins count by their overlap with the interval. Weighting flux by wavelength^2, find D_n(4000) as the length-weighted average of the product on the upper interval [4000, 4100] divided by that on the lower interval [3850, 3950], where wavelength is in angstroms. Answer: 1.25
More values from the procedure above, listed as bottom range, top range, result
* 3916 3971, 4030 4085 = 1.33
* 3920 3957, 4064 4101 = 1.17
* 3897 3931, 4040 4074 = 1.23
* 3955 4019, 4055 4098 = 1.15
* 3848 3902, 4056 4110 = 1.15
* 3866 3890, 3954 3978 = 0.93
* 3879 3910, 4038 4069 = 1.42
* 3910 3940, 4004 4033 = 1.27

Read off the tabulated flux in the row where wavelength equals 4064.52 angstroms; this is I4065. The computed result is 26.7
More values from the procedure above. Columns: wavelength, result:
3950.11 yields 27.1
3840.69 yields 15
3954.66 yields 33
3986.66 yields 21.1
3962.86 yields 21.2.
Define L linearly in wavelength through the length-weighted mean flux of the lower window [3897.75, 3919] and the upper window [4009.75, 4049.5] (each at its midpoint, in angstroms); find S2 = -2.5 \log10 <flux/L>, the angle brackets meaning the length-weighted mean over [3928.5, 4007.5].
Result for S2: 0.17 mag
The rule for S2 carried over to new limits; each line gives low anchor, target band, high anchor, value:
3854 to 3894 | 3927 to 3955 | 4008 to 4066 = 0.13 mag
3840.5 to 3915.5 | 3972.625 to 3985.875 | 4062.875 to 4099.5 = 0.17 mag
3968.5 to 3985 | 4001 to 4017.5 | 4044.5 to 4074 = -0.21 mag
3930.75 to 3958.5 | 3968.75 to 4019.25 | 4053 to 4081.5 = 0.02 mag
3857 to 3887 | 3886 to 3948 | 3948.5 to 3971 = 0.03 mag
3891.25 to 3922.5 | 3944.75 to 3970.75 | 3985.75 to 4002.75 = 0.18 mag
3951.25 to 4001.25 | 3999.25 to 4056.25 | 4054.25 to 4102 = -0.17 mag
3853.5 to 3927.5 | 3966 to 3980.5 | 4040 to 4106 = 0.41 mag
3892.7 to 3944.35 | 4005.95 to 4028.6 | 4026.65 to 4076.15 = -0.05 mag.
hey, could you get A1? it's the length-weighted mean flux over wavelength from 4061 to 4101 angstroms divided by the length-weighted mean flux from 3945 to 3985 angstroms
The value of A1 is 1.2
